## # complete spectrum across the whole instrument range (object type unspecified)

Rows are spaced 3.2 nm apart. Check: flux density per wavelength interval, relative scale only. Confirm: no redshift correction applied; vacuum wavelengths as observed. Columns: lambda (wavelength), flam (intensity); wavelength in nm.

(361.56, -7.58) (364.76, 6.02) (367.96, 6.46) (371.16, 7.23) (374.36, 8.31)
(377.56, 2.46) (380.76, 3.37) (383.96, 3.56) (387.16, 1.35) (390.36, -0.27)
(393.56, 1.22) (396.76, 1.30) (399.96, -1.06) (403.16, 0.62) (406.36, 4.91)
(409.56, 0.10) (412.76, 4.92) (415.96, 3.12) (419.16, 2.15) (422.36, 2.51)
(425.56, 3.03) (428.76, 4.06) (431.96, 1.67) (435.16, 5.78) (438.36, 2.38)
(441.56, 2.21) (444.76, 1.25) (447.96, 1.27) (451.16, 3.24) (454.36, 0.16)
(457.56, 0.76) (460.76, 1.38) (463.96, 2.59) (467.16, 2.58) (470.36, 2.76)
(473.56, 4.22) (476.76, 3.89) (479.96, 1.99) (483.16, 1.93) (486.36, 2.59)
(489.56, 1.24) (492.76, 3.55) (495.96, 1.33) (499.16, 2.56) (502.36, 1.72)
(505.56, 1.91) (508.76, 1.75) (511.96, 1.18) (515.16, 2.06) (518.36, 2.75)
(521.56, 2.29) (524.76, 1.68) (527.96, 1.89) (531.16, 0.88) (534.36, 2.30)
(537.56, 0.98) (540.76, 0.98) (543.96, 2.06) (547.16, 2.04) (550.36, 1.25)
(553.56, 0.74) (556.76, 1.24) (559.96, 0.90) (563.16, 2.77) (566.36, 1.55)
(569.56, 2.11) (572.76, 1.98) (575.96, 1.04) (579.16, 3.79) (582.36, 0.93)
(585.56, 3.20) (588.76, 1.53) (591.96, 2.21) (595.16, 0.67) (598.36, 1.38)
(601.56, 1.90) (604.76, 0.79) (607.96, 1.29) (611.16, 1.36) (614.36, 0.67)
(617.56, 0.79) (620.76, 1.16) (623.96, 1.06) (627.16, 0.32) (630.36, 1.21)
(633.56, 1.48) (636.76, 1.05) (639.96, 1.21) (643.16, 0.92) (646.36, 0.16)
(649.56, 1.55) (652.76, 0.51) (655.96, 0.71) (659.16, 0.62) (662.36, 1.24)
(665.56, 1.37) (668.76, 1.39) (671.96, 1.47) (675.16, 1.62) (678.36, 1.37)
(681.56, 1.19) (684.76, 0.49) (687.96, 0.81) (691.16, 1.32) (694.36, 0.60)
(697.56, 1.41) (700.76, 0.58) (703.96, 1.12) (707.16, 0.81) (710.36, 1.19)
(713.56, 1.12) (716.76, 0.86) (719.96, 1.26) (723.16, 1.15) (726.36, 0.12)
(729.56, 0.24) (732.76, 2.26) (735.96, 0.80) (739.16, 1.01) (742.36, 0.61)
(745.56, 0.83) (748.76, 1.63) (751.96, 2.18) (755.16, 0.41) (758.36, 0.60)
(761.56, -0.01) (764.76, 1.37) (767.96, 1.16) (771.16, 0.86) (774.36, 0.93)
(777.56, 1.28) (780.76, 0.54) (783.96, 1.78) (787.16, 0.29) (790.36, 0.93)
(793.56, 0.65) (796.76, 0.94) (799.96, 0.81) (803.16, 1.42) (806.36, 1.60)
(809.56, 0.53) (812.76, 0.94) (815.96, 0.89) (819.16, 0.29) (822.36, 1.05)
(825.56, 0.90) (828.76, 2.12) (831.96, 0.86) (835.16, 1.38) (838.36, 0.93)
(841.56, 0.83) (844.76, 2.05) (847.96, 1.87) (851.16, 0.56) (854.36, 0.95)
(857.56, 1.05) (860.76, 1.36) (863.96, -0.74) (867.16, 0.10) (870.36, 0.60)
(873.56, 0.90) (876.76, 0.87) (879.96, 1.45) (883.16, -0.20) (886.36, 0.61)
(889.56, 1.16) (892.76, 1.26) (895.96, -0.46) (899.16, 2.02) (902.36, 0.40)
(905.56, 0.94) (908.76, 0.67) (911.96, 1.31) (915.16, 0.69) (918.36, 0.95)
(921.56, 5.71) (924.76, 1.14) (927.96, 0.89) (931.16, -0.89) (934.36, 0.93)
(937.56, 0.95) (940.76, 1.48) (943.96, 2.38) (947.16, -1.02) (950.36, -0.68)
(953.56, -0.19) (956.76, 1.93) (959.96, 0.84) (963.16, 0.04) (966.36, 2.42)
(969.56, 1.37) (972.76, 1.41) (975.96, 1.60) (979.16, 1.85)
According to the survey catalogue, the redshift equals 1.474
